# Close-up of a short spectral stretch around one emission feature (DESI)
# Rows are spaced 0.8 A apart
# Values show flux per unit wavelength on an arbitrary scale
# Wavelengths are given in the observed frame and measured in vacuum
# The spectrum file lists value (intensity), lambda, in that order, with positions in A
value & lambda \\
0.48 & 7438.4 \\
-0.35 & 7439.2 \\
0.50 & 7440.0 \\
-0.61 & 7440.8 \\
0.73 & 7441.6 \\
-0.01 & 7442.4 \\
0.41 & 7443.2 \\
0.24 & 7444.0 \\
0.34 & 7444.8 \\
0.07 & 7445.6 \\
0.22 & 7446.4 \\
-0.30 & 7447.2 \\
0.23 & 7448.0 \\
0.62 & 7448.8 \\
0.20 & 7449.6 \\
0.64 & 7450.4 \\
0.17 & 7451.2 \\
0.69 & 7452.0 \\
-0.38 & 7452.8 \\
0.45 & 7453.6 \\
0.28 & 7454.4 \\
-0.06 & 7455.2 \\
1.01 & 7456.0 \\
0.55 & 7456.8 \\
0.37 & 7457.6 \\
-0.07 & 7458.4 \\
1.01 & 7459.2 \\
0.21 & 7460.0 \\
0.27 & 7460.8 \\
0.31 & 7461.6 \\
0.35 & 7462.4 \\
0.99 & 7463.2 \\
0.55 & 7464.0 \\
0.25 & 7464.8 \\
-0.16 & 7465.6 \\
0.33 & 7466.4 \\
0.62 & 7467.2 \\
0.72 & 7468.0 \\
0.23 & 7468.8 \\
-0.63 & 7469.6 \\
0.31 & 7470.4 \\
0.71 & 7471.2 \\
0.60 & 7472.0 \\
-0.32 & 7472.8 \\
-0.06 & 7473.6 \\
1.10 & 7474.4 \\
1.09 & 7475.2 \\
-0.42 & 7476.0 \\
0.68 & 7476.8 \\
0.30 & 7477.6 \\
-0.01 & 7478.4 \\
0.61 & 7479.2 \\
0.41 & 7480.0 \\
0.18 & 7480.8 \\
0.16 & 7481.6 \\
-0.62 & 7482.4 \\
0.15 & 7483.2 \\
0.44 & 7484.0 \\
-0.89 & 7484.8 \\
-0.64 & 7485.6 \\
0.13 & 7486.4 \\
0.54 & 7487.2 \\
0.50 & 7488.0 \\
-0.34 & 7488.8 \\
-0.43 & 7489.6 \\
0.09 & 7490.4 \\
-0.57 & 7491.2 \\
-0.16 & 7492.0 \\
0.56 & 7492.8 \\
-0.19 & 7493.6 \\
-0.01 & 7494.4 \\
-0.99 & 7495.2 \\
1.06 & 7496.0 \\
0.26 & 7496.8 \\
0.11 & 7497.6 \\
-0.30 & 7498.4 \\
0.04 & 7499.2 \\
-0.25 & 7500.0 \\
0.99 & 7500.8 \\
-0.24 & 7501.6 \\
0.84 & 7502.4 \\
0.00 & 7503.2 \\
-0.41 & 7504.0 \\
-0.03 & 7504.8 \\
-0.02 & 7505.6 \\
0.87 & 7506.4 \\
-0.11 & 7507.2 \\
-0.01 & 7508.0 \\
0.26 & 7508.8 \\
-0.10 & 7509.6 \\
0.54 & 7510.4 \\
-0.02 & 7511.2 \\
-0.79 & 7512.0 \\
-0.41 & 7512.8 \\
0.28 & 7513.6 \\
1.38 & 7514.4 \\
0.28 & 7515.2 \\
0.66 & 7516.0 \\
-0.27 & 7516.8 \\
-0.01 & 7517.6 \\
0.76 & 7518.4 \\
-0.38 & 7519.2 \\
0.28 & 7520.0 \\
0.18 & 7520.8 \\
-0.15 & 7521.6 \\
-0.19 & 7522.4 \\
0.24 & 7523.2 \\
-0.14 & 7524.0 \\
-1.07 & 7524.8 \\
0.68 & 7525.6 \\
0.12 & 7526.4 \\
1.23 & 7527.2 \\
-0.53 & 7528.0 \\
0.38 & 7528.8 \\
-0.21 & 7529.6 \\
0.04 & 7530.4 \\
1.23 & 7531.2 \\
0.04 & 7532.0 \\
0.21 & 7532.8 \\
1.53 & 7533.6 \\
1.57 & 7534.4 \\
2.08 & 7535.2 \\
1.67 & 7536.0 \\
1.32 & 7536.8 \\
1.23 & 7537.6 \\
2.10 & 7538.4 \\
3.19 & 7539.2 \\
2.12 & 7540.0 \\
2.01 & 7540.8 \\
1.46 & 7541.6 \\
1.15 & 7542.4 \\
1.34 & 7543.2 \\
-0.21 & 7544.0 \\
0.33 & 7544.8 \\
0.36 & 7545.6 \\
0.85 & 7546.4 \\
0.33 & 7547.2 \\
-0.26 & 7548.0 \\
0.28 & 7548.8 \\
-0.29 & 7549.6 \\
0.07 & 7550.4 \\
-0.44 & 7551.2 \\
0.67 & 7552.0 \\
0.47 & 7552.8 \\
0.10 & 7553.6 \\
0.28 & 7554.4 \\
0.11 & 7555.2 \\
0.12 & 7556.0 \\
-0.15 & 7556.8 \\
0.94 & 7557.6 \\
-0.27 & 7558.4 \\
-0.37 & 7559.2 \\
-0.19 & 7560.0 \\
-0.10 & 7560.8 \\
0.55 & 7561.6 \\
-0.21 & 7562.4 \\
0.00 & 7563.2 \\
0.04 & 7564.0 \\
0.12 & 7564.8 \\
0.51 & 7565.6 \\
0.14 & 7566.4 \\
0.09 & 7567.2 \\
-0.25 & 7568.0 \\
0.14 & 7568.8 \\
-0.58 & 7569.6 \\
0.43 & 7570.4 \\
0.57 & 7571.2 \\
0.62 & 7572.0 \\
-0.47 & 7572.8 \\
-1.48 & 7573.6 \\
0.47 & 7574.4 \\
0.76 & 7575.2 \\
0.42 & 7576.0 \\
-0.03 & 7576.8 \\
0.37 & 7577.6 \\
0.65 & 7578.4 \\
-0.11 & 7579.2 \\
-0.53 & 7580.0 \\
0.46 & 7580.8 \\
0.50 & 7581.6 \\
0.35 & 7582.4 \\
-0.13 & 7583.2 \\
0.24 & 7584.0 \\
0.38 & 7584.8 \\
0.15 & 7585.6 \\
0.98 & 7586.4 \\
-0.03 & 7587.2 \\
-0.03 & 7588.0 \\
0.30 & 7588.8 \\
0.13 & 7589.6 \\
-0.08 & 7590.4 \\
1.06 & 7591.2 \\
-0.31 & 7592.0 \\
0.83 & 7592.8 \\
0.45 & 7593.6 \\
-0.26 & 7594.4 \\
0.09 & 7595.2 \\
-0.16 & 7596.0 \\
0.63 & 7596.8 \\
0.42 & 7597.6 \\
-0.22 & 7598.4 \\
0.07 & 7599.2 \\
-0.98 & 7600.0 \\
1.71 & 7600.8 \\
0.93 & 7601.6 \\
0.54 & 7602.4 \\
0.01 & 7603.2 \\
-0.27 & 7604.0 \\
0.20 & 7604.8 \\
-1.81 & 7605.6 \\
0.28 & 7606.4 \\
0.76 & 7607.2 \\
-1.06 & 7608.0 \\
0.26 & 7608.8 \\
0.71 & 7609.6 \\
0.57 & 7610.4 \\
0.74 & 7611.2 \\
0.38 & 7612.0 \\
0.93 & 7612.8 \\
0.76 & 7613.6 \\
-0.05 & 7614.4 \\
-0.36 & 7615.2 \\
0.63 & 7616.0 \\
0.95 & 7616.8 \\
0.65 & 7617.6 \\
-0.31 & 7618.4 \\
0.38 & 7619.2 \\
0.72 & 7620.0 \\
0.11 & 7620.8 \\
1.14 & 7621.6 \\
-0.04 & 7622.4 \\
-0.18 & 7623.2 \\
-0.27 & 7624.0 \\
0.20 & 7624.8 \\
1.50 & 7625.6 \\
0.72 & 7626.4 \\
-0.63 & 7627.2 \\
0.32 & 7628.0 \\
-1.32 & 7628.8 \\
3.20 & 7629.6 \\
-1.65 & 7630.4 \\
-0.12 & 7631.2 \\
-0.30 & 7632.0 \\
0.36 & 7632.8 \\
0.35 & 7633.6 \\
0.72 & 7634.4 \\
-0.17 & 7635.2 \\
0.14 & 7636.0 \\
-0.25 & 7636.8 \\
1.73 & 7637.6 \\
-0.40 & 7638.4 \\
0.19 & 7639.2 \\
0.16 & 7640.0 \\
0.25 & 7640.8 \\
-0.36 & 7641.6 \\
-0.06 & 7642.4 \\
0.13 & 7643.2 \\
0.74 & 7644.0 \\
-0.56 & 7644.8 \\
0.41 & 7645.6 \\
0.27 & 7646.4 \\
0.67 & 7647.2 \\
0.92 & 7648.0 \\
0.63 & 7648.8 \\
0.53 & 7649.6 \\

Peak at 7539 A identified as [O II]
